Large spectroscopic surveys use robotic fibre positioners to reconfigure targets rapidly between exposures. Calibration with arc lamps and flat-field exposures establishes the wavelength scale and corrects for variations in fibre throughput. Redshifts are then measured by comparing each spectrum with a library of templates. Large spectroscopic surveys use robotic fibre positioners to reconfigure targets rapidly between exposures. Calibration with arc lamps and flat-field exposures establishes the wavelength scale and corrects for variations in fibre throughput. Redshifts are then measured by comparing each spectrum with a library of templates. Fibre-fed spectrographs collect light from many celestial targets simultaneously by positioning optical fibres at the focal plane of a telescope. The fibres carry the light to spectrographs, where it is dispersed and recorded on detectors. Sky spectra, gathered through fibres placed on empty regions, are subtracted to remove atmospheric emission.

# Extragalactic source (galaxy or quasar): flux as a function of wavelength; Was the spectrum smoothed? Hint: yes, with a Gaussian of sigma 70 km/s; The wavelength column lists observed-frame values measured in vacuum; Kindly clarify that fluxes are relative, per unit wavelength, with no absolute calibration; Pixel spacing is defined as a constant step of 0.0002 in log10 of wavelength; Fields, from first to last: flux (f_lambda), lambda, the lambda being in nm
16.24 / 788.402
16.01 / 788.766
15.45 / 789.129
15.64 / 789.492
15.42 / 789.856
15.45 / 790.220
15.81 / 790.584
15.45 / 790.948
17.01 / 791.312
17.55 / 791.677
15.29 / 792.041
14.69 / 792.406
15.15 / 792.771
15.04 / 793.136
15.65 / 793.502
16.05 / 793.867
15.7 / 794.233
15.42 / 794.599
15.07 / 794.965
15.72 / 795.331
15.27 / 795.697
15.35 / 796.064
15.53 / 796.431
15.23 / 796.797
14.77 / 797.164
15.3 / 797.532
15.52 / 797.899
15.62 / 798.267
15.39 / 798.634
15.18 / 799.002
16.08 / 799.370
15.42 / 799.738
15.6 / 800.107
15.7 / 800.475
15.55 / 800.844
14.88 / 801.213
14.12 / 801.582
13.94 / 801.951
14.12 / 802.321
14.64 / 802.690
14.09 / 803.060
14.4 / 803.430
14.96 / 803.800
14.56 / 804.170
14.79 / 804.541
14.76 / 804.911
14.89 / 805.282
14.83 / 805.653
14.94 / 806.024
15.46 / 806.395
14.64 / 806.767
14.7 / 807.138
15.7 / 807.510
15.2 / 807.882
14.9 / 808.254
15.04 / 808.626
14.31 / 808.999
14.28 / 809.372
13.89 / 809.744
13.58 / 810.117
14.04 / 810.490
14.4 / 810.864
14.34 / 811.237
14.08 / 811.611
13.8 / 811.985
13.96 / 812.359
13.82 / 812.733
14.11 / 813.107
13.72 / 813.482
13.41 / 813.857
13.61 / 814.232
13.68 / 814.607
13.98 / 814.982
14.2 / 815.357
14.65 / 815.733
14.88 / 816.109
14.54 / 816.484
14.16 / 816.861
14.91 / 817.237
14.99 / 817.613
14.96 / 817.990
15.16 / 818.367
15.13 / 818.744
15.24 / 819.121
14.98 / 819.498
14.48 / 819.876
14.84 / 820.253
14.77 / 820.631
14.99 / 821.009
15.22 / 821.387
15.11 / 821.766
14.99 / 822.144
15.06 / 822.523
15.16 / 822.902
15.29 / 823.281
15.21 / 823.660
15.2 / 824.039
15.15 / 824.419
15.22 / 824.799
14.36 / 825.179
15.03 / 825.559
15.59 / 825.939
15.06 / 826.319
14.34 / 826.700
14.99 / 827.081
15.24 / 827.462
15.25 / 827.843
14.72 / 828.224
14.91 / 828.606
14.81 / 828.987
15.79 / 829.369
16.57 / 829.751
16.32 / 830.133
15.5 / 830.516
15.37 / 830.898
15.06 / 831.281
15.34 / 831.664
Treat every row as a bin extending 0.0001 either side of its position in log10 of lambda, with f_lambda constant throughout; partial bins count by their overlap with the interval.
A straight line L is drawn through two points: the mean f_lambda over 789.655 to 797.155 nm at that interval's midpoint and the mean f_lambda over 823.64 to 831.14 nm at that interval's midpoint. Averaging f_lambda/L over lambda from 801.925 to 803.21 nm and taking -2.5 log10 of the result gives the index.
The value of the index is 0.092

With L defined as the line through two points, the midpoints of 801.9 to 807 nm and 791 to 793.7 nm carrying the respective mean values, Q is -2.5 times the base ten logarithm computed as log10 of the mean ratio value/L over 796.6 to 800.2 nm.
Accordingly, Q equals -0.01 mag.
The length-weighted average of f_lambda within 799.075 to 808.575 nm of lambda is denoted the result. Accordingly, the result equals 14.9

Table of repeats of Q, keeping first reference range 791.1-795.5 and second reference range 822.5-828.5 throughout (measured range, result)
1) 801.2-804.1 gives 0.08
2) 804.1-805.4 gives 0.05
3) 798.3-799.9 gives 0.00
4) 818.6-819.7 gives 0.01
